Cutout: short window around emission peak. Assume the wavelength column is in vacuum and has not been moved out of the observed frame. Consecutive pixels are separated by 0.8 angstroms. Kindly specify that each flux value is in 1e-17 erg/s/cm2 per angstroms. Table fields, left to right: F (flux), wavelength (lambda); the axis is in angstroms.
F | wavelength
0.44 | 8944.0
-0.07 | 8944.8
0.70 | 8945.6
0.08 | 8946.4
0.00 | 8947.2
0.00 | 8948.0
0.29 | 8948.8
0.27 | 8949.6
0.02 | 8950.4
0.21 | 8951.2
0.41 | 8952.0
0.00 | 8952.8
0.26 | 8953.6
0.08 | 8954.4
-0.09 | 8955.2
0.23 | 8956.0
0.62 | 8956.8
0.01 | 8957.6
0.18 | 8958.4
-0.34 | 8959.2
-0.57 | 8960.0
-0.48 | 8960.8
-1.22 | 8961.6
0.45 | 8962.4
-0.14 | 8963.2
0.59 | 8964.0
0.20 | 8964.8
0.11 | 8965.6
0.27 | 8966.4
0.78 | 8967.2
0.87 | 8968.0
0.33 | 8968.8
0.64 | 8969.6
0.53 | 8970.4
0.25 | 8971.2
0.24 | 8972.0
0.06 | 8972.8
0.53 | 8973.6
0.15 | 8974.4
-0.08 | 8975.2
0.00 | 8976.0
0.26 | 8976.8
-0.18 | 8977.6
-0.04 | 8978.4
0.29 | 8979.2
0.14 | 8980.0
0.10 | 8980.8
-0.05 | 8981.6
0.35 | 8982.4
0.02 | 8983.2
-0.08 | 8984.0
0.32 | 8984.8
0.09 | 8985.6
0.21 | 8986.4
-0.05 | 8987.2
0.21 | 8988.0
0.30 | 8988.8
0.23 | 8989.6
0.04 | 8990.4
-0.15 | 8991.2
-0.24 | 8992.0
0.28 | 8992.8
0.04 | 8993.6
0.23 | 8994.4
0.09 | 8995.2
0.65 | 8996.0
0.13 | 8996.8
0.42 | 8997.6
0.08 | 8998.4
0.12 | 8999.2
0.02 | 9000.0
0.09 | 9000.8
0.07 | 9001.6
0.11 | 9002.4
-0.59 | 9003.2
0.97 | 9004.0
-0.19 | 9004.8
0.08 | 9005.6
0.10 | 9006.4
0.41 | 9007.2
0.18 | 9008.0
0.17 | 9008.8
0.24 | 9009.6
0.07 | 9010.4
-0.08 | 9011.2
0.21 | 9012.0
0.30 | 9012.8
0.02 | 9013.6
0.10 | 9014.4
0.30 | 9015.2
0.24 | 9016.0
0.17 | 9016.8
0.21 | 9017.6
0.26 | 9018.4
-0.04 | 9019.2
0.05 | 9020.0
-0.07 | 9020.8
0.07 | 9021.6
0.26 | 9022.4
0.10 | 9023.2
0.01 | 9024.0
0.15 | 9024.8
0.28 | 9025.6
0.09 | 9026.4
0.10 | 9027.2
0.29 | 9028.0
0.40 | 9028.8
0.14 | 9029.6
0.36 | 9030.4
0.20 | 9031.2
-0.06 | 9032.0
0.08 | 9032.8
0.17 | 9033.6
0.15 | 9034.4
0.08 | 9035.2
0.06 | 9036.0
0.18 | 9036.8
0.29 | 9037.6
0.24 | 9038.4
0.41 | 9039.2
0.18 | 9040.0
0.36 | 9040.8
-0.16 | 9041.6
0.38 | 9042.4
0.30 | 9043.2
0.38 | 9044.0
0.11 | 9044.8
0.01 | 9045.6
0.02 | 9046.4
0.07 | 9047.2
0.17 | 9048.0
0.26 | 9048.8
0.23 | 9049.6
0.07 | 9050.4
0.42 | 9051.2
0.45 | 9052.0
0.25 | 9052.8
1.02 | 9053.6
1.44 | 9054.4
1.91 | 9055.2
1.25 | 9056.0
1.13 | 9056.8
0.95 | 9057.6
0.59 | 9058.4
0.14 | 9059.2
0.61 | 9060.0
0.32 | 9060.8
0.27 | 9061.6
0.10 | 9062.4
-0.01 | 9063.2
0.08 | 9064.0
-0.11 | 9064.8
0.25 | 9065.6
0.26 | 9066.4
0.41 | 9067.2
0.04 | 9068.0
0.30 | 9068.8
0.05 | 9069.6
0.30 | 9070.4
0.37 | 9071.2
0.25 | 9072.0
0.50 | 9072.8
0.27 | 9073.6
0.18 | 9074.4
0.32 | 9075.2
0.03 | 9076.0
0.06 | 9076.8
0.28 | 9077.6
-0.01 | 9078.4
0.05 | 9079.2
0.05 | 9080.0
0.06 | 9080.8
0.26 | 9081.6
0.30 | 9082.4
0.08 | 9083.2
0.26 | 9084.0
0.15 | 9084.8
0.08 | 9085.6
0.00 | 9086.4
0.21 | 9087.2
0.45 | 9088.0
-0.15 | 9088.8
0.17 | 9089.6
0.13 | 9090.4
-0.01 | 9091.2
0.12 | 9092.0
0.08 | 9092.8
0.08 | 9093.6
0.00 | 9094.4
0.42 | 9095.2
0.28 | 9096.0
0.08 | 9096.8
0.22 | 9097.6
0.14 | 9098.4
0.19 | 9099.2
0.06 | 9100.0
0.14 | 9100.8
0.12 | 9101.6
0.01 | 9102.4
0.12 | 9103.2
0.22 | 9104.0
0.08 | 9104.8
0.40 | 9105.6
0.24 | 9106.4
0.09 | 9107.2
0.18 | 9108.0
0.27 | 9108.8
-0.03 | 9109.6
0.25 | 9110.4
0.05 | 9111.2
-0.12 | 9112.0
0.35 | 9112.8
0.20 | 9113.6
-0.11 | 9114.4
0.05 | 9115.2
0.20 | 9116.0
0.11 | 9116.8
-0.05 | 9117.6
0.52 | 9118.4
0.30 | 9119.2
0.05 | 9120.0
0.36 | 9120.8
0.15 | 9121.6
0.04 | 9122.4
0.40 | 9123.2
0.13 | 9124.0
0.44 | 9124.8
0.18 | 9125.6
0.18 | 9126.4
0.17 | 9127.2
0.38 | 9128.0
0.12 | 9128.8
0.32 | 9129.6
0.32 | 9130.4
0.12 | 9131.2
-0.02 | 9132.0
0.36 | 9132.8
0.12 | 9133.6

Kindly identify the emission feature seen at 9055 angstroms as [O III]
